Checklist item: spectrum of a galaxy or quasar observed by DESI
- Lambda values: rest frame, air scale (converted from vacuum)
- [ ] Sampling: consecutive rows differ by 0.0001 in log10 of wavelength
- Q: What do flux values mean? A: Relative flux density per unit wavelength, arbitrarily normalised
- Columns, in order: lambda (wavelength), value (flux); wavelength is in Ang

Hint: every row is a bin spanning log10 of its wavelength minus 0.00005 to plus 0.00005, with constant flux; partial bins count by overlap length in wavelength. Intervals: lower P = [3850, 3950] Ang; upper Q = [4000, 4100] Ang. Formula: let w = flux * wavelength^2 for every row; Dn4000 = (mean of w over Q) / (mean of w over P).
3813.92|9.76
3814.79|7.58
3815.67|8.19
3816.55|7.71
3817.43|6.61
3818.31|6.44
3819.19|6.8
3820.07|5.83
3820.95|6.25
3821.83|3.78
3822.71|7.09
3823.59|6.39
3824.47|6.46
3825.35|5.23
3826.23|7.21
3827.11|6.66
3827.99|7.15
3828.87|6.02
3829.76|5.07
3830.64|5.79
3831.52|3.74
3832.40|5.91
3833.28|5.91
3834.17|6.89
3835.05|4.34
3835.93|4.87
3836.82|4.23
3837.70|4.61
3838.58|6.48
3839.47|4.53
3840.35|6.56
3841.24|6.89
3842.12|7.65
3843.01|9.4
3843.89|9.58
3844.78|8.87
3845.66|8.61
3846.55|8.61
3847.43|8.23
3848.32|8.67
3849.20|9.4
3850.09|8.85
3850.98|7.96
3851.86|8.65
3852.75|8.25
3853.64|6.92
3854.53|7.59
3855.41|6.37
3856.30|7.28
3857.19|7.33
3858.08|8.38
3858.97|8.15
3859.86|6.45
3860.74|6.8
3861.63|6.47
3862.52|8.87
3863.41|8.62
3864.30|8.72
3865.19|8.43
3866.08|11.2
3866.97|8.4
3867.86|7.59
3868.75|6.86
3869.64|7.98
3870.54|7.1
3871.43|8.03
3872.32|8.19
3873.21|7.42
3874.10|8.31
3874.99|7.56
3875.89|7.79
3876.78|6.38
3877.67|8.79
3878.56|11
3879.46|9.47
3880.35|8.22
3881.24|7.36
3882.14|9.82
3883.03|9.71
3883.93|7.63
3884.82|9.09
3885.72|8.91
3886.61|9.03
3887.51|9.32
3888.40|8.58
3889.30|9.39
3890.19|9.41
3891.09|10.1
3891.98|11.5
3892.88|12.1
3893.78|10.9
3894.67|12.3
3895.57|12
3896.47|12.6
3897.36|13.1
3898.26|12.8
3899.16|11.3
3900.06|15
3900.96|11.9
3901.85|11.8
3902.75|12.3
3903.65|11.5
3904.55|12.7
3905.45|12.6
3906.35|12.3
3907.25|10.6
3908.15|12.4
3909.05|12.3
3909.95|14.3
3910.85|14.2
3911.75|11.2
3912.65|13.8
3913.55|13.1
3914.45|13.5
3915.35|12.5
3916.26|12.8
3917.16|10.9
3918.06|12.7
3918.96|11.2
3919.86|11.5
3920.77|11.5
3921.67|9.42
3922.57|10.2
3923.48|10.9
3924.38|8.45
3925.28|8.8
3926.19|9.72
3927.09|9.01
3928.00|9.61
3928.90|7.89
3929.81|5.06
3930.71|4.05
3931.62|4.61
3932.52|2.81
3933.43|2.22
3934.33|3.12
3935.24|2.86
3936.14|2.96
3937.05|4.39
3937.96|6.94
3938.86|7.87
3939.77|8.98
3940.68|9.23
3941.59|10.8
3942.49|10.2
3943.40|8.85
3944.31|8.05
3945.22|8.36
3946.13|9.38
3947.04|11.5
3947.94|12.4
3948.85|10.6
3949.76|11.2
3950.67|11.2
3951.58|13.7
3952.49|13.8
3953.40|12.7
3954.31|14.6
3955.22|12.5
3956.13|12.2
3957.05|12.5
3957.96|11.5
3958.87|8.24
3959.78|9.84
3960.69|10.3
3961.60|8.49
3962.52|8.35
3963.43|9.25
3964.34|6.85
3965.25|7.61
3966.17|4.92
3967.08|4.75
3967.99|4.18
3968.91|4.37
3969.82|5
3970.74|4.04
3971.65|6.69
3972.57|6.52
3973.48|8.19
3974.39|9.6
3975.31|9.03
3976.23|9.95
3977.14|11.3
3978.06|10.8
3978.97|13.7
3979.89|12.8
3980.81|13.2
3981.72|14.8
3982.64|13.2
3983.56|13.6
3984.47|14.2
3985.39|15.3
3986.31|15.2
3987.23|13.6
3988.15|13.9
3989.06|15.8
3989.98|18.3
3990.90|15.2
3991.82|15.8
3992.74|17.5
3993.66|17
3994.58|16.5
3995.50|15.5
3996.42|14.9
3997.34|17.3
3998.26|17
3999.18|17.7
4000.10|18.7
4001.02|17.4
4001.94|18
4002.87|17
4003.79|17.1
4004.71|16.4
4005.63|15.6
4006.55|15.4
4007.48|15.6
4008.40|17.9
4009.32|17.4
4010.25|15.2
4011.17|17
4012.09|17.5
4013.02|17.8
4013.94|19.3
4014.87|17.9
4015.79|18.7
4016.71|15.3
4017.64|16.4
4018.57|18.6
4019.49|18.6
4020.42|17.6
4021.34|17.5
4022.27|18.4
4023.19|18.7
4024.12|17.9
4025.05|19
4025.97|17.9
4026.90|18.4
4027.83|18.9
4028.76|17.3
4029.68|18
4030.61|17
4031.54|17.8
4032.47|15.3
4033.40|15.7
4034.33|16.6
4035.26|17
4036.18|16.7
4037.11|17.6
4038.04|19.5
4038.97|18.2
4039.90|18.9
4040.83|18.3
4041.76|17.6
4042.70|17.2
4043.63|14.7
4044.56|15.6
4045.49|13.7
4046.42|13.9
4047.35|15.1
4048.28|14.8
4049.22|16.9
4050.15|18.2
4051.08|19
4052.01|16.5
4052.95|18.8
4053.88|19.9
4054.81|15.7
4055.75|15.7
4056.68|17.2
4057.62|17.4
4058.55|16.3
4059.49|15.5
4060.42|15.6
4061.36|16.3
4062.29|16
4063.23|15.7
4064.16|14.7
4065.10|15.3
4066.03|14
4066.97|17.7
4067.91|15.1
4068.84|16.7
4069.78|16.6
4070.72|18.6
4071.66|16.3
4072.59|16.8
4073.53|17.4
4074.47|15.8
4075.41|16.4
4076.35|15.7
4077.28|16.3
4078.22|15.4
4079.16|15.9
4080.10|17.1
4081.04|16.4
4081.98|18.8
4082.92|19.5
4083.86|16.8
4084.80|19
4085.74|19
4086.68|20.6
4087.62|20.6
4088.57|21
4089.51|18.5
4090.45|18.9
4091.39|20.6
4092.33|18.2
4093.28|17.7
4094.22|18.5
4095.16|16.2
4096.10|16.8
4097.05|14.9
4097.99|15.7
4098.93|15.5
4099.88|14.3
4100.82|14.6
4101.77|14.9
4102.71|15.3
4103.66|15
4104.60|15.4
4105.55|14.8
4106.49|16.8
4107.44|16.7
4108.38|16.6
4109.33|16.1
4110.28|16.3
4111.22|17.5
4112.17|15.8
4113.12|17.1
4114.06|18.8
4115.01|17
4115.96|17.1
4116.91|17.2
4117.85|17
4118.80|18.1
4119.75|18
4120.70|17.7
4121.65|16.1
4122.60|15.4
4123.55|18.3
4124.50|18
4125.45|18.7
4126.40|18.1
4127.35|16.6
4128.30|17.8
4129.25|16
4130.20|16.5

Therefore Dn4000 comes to 2.0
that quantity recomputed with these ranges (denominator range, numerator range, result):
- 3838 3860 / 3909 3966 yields 1.29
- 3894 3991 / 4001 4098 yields 1.75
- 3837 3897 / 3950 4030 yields 1.76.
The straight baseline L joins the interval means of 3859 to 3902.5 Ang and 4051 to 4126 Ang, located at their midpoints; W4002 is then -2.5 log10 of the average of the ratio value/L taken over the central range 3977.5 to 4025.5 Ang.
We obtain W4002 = -0.18 mag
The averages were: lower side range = 9.39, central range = 16.4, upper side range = 16.9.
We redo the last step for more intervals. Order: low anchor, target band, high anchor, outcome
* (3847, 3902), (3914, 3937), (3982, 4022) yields 0.40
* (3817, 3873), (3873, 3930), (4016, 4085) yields -0.09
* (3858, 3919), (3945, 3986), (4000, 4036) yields 0.38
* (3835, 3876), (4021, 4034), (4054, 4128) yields -0.22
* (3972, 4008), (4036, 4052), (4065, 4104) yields -0.06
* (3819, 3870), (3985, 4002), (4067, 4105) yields -0.22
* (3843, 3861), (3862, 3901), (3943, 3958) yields -0.04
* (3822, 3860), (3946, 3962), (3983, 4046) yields 0.16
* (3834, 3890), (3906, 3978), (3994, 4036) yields 0.33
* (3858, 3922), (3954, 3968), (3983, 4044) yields 0.46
